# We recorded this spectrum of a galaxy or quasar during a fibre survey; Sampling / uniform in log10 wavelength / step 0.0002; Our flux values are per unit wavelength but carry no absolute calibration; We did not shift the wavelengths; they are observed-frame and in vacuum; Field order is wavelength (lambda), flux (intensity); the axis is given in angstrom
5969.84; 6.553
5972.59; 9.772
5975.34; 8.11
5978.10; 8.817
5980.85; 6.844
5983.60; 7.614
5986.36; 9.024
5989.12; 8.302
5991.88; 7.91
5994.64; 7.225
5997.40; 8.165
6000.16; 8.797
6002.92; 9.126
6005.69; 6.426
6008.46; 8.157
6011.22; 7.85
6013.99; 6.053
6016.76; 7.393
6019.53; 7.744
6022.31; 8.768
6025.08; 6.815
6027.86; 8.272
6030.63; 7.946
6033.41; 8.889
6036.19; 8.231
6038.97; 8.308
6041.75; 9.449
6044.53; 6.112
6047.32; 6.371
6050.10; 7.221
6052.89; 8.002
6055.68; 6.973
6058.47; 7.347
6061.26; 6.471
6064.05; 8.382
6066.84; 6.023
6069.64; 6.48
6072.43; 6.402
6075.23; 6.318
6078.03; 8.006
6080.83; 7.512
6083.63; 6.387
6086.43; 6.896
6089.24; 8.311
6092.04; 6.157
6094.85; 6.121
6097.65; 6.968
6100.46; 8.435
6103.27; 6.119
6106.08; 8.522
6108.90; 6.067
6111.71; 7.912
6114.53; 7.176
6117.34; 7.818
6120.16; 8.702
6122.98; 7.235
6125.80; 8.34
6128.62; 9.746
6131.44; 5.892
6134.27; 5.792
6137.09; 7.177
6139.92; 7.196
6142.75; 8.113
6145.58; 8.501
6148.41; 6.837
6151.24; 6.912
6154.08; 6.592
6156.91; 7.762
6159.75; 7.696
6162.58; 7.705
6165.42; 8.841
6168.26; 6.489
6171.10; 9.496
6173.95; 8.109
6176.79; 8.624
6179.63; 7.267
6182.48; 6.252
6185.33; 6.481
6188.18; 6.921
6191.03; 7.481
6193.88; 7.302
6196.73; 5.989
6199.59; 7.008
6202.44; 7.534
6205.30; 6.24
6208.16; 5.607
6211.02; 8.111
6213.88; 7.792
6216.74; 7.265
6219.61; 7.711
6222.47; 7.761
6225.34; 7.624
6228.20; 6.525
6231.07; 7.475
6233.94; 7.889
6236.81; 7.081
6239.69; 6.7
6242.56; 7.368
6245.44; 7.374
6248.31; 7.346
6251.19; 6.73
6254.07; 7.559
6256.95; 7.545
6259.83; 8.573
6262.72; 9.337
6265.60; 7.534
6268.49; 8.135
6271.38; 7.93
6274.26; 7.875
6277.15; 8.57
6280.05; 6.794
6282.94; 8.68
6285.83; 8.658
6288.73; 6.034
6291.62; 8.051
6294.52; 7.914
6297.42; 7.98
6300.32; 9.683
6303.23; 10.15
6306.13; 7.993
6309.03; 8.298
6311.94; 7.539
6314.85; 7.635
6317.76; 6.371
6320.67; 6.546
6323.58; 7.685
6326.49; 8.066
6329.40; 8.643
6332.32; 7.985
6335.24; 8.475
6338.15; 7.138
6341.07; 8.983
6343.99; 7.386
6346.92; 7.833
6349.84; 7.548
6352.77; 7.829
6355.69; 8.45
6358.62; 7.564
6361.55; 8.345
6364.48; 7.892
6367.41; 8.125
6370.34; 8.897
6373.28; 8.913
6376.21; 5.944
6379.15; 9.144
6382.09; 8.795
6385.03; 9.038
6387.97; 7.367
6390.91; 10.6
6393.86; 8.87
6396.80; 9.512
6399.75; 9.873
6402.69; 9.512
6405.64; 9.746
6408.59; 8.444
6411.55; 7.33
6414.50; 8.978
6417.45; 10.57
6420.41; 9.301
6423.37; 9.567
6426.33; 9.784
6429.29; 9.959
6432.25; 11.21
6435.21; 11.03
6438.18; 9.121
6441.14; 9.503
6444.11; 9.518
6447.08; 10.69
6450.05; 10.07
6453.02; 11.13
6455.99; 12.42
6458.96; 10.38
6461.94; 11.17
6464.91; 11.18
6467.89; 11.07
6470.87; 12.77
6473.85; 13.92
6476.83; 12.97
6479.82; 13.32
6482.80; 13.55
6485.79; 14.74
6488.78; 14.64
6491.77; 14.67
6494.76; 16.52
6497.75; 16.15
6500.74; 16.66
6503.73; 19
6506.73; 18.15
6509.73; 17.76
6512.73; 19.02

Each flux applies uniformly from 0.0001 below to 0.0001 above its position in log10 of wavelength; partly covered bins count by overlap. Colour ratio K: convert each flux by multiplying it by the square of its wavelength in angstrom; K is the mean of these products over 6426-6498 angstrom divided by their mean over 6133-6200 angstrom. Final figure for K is 1.8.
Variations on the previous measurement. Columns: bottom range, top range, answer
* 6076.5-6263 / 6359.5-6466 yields 1.39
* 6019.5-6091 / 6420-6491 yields 1.75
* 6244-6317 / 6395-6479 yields 1.37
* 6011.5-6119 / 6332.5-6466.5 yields 1.40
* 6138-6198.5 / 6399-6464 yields 1.46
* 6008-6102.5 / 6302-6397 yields 1.22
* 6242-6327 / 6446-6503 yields 1.78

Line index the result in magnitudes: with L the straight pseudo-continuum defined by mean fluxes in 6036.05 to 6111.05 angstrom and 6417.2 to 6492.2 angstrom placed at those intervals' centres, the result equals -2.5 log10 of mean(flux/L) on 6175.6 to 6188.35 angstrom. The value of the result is 0.18 mag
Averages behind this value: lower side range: 7.16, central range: 7.1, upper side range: 11.4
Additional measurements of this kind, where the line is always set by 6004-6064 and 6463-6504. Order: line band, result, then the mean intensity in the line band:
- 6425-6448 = 0.317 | 10.1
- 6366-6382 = 0.458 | 8.25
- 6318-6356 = 0.469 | 7.83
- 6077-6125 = 0.171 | 7.32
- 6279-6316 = 0.374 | 8.13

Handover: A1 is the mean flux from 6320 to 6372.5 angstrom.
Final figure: 8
